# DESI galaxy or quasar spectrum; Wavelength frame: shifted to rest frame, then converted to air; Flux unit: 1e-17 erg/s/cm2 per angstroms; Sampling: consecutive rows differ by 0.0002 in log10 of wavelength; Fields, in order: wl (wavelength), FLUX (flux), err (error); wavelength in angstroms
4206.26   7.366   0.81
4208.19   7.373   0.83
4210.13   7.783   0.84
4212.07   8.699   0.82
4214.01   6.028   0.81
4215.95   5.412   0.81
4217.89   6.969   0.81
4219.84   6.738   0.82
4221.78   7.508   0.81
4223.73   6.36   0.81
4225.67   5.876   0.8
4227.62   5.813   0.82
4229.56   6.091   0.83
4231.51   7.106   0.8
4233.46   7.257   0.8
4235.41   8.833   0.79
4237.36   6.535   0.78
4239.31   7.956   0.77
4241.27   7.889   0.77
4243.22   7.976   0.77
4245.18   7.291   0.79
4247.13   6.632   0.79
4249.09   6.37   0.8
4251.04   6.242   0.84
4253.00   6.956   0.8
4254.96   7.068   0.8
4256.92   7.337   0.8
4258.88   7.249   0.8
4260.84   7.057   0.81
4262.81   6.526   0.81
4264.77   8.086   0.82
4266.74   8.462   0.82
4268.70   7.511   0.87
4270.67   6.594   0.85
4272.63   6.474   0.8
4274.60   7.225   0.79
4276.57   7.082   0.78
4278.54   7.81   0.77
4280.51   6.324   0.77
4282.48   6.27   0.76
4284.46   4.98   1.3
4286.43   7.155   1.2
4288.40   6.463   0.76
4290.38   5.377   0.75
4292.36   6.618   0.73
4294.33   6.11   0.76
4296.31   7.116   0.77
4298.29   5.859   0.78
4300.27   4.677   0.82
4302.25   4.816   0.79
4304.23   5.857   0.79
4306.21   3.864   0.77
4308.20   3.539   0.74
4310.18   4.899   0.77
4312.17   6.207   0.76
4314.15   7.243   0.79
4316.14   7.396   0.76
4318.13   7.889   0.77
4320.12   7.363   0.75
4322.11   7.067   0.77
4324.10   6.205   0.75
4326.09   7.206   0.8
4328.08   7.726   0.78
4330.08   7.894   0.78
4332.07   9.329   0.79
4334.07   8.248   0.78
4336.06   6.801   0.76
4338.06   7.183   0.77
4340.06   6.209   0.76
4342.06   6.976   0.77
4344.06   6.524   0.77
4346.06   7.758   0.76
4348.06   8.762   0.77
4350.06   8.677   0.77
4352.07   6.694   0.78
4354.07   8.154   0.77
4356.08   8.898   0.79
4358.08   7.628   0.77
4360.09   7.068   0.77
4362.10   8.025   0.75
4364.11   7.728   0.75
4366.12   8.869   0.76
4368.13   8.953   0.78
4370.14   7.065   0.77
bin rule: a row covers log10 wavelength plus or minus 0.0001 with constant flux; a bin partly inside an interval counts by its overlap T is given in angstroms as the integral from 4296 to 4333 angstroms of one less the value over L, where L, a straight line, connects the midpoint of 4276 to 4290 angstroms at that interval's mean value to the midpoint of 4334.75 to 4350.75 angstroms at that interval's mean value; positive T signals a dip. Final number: 3.0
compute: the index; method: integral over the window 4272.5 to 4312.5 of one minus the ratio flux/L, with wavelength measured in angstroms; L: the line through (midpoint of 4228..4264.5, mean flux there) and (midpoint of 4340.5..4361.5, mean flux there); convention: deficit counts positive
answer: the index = 7.8 angstroms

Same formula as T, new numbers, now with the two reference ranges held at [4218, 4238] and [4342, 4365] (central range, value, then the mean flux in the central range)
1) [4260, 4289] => 0.9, 6.94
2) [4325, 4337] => -0.4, 7.86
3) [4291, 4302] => 2.1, 5.97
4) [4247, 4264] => 0.4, 6.85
